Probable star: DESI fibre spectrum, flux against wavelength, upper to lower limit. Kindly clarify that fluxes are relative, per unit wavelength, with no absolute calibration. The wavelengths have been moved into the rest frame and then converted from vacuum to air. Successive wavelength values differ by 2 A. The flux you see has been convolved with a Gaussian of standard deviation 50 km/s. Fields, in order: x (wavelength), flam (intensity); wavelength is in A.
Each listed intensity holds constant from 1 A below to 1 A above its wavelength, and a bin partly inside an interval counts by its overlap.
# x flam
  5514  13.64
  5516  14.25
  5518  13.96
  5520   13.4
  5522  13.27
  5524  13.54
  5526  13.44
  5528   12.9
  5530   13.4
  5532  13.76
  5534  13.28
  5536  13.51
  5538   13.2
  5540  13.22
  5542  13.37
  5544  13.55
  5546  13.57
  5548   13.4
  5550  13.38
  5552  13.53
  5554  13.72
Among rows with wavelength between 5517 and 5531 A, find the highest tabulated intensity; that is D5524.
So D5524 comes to 13.96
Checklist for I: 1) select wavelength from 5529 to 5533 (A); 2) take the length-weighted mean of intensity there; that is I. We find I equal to 13.6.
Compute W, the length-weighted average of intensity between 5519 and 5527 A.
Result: 13.4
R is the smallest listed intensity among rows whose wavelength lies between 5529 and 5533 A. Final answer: 13.4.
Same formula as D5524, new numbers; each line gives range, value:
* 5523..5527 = 13.54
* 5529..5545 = 13.76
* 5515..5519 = 14.25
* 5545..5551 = 13.57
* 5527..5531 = 13.4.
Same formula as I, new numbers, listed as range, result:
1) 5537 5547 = 13.4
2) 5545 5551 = 13.5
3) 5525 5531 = 13.2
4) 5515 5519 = 14.1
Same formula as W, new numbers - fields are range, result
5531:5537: 13.5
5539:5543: 13.3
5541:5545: 13.5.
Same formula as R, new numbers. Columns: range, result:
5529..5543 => 13.2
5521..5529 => 12.9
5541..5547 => 13.37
